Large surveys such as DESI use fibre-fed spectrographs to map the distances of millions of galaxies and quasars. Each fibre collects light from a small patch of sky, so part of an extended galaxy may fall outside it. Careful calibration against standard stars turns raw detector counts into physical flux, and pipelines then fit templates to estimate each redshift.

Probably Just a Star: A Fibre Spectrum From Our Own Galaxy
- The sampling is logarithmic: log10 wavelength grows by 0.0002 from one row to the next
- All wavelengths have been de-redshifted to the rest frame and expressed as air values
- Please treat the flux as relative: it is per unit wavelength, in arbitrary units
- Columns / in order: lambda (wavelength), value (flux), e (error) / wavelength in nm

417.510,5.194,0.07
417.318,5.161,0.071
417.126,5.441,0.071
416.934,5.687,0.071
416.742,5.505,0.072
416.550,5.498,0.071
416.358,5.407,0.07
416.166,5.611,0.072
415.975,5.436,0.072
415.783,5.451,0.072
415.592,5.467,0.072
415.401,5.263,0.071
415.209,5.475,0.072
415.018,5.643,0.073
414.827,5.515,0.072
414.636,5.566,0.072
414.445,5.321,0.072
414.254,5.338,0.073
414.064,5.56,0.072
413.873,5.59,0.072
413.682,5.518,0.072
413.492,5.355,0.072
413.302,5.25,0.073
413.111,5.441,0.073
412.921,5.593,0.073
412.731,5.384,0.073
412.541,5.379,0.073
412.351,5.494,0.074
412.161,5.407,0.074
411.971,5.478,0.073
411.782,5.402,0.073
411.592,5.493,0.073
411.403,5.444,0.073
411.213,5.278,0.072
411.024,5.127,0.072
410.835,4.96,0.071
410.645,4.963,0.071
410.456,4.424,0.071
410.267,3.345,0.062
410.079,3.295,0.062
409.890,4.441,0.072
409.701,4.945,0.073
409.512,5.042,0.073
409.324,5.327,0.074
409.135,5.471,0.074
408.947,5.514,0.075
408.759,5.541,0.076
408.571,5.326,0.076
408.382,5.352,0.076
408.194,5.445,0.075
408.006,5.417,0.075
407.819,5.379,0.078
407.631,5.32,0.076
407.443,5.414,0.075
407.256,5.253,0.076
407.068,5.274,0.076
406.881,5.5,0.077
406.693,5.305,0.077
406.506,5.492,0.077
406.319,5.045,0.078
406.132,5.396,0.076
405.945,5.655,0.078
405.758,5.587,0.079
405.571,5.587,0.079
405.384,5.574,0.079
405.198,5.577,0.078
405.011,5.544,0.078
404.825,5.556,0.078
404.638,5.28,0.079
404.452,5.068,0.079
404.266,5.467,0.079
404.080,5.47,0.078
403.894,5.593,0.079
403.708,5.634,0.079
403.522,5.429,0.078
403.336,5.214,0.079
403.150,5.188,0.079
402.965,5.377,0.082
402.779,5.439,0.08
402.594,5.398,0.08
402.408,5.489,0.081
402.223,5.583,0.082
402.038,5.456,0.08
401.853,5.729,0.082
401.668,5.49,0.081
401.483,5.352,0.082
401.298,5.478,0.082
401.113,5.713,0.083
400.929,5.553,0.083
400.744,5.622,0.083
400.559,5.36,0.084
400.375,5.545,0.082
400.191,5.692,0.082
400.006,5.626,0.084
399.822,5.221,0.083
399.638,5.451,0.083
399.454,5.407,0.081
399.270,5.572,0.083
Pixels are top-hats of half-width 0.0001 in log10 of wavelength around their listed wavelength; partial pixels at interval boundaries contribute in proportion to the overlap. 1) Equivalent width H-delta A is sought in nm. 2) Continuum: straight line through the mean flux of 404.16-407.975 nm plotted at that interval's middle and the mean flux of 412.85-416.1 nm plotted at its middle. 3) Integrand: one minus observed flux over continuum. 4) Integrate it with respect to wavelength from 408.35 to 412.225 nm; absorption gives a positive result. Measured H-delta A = 0.30 nm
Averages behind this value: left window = 5.41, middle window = 5.02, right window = 5.46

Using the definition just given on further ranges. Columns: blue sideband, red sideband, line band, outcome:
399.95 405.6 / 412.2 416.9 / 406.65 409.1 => 0.04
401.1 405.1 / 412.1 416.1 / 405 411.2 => 0.32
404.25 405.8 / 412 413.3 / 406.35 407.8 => 0.03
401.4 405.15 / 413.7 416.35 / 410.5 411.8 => 0.06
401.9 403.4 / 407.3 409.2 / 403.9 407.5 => -0.01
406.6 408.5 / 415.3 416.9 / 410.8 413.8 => 0.02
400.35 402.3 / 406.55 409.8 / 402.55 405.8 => 0.01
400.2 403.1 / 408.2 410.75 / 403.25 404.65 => -0.02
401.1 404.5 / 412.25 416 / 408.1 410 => 0.08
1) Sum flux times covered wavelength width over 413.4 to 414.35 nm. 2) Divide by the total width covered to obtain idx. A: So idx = 5.47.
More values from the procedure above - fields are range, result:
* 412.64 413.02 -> 5.49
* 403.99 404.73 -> 5.33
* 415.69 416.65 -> 5.48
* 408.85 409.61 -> 5.34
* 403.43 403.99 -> 5.55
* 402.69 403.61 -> 5.33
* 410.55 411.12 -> 5.02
